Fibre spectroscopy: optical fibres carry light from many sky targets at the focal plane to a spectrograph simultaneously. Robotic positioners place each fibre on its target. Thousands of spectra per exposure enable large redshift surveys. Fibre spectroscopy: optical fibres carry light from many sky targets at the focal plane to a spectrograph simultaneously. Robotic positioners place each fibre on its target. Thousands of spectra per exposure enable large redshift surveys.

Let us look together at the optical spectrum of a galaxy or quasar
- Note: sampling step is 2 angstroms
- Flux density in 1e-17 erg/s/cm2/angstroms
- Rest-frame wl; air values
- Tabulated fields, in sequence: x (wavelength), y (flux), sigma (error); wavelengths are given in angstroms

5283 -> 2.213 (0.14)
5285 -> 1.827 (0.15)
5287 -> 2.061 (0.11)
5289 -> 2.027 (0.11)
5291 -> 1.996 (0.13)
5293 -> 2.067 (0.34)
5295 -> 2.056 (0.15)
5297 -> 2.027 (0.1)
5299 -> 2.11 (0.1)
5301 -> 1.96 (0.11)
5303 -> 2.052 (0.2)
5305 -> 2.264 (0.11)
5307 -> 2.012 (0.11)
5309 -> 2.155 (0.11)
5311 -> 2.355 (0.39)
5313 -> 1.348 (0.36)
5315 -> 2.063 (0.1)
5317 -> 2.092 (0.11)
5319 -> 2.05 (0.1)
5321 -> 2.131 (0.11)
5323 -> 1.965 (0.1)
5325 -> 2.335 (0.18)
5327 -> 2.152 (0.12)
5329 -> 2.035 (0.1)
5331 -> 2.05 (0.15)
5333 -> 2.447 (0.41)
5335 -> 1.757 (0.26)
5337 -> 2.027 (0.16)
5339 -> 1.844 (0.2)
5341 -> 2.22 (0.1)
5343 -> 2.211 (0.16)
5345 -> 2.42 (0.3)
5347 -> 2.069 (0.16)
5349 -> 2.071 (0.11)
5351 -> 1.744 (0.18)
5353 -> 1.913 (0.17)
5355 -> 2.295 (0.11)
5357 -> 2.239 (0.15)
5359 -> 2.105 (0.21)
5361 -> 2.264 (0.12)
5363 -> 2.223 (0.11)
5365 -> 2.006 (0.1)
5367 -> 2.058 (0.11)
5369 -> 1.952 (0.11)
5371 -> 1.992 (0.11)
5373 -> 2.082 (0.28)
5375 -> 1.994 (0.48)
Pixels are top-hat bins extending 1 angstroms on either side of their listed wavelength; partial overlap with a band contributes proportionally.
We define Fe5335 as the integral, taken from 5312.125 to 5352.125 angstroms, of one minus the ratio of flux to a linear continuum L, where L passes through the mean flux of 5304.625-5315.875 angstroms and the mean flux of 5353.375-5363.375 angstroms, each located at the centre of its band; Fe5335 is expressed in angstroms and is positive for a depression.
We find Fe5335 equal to 1.0 angstroms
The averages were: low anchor 2.02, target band 2.05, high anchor 2.21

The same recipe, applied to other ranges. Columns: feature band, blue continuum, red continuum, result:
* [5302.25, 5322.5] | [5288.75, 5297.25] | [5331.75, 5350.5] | 0.1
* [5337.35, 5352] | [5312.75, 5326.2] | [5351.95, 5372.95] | 0.0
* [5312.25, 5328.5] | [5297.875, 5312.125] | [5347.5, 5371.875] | 0.6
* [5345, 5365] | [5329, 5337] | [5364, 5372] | -0.9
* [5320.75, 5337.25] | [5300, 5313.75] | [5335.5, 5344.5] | -0.3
